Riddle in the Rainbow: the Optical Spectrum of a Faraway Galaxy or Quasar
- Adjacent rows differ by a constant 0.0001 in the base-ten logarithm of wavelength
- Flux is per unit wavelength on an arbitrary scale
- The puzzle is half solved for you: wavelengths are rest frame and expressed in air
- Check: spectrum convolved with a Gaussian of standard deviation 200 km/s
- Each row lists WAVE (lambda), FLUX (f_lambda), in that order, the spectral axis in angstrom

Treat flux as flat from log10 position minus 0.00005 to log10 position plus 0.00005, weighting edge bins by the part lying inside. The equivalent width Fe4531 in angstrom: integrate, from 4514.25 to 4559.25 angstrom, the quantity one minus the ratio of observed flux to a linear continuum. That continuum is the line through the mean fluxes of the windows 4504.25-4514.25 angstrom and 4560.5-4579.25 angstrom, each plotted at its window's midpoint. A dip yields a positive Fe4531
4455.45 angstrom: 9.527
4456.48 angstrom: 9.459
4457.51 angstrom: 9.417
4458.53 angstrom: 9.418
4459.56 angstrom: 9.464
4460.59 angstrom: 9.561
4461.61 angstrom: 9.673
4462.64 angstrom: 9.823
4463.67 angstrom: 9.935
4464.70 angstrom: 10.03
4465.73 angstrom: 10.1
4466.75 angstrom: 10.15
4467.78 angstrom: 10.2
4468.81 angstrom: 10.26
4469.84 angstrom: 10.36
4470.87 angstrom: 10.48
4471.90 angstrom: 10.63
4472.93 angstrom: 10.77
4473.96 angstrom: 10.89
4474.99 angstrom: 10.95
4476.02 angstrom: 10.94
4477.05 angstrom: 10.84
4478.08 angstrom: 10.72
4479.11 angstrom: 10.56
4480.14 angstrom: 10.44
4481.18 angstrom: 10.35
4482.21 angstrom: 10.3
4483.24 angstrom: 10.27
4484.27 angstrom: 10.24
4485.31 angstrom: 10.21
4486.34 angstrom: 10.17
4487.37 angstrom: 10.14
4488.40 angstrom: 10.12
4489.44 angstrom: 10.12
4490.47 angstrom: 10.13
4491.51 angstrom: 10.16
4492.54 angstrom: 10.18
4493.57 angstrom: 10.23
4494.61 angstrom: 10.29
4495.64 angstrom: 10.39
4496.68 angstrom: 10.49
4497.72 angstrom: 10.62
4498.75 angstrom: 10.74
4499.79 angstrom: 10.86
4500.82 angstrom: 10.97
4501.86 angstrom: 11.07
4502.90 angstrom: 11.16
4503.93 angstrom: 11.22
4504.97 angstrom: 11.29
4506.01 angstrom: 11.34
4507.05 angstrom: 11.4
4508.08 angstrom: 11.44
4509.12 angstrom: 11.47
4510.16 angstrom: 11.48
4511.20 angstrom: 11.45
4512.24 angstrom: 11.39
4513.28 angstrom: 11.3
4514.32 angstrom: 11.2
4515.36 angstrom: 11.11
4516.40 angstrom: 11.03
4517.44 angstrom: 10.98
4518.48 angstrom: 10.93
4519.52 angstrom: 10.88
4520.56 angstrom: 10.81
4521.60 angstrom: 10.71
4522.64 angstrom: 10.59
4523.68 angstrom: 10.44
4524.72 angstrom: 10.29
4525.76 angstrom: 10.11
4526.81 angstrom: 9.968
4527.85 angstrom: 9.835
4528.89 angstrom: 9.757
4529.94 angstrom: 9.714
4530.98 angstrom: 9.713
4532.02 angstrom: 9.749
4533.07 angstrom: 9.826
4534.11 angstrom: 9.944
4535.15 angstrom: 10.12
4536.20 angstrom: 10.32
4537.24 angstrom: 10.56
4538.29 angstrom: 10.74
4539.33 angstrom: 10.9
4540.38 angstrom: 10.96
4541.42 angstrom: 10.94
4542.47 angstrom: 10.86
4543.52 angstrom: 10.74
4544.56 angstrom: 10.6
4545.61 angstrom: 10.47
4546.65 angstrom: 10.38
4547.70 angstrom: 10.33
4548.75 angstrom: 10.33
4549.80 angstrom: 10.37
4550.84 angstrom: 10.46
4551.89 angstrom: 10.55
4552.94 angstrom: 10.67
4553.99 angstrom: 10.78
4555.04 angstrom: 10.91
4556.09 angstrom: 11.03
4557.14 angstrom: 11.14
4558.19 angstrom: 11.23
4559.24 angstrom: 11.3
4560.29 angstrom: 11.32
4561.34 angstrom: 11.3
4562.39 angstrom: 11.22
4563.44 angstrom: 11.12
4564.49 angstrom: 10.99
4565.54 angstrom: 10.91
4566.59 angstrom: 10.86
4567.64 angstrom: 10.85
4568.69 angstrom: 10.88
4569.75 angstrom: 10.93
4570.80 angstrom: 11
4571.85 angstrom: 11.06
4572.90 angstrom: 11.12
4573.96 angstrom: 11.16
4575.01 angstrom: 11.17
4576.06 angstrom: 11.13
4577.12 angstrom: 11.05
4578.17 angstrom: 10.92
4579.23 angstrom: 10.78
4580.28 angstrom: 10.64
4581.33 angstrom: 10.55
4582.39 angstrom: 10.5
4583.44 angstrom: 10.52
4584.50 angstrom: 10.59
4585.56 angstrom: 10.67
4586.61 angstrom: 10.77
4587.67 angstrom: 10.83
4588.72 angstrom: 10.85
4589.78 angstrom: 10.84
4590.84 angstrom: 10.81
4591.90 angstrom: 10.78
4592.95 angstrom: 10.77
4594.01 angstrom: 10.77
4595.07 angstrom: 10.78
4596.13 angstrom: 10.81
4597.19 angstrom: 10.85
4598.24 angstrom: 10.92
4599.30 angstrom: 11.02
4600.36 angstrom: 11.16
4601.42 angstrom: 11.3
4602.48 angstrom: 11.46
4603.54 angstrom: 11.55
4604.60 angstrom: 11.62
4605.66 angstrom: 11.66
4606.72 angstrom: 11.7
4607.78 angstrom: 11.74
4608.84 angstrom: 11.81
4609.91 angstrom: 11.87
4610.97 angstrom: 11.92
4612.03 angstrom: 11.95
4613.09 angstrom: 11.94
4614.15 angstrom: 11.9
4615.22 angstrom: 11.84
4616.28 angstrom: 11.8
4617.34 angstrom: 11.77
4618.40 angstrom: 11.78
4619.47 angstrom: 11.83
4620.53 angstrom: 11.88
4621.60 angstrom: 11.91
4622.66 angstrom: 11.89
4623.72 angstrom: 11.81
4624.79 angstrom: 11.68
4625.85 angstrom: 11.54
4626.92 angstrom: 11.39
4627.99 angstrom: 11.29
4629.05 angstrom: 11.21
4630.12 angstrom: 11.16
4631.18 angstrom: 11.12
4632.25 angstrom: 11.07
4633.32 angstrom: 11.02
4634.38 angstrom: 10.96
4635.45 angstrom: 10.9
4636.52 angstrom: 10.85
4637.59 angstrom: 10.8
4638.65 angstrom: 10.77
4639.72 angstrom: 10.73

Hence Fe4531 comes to 2.7 angstrom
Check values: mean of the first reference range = 11.4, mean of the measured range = 10.5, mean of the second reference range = 11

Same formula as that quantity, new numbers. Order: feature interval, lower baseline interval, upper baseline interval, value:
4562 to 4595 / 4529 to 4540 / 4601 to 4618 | 0.6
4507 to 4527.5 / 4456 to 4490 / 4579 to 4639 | -0.7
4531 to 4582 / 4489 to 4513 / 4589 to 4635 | 1.7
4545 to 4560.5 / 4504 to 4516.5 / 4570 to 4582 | 0.5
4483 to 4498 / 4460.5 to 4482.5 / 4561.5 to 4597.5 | 0.3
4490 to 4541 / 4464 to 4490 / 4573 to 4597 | -0.5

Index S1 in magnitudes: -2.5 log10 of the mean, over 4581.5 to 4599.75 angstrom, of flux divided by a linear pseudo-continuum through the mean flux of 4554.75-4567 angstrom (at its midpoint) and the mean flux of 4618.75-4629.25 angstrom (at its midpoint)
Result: 0.06 mag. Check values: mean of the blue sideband 11.1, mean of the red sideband 11.7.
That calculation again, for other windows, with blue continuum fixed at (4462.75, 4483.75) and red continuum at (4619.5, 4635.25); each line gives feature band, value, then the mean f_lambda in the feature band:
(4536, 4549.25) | 0.026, 10.6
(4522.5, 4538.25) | 0.077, 10.1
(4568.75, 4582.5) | 0.016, 10.9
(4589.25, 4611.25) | 0.002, 11.2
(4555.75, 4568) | -0.010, 11.1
